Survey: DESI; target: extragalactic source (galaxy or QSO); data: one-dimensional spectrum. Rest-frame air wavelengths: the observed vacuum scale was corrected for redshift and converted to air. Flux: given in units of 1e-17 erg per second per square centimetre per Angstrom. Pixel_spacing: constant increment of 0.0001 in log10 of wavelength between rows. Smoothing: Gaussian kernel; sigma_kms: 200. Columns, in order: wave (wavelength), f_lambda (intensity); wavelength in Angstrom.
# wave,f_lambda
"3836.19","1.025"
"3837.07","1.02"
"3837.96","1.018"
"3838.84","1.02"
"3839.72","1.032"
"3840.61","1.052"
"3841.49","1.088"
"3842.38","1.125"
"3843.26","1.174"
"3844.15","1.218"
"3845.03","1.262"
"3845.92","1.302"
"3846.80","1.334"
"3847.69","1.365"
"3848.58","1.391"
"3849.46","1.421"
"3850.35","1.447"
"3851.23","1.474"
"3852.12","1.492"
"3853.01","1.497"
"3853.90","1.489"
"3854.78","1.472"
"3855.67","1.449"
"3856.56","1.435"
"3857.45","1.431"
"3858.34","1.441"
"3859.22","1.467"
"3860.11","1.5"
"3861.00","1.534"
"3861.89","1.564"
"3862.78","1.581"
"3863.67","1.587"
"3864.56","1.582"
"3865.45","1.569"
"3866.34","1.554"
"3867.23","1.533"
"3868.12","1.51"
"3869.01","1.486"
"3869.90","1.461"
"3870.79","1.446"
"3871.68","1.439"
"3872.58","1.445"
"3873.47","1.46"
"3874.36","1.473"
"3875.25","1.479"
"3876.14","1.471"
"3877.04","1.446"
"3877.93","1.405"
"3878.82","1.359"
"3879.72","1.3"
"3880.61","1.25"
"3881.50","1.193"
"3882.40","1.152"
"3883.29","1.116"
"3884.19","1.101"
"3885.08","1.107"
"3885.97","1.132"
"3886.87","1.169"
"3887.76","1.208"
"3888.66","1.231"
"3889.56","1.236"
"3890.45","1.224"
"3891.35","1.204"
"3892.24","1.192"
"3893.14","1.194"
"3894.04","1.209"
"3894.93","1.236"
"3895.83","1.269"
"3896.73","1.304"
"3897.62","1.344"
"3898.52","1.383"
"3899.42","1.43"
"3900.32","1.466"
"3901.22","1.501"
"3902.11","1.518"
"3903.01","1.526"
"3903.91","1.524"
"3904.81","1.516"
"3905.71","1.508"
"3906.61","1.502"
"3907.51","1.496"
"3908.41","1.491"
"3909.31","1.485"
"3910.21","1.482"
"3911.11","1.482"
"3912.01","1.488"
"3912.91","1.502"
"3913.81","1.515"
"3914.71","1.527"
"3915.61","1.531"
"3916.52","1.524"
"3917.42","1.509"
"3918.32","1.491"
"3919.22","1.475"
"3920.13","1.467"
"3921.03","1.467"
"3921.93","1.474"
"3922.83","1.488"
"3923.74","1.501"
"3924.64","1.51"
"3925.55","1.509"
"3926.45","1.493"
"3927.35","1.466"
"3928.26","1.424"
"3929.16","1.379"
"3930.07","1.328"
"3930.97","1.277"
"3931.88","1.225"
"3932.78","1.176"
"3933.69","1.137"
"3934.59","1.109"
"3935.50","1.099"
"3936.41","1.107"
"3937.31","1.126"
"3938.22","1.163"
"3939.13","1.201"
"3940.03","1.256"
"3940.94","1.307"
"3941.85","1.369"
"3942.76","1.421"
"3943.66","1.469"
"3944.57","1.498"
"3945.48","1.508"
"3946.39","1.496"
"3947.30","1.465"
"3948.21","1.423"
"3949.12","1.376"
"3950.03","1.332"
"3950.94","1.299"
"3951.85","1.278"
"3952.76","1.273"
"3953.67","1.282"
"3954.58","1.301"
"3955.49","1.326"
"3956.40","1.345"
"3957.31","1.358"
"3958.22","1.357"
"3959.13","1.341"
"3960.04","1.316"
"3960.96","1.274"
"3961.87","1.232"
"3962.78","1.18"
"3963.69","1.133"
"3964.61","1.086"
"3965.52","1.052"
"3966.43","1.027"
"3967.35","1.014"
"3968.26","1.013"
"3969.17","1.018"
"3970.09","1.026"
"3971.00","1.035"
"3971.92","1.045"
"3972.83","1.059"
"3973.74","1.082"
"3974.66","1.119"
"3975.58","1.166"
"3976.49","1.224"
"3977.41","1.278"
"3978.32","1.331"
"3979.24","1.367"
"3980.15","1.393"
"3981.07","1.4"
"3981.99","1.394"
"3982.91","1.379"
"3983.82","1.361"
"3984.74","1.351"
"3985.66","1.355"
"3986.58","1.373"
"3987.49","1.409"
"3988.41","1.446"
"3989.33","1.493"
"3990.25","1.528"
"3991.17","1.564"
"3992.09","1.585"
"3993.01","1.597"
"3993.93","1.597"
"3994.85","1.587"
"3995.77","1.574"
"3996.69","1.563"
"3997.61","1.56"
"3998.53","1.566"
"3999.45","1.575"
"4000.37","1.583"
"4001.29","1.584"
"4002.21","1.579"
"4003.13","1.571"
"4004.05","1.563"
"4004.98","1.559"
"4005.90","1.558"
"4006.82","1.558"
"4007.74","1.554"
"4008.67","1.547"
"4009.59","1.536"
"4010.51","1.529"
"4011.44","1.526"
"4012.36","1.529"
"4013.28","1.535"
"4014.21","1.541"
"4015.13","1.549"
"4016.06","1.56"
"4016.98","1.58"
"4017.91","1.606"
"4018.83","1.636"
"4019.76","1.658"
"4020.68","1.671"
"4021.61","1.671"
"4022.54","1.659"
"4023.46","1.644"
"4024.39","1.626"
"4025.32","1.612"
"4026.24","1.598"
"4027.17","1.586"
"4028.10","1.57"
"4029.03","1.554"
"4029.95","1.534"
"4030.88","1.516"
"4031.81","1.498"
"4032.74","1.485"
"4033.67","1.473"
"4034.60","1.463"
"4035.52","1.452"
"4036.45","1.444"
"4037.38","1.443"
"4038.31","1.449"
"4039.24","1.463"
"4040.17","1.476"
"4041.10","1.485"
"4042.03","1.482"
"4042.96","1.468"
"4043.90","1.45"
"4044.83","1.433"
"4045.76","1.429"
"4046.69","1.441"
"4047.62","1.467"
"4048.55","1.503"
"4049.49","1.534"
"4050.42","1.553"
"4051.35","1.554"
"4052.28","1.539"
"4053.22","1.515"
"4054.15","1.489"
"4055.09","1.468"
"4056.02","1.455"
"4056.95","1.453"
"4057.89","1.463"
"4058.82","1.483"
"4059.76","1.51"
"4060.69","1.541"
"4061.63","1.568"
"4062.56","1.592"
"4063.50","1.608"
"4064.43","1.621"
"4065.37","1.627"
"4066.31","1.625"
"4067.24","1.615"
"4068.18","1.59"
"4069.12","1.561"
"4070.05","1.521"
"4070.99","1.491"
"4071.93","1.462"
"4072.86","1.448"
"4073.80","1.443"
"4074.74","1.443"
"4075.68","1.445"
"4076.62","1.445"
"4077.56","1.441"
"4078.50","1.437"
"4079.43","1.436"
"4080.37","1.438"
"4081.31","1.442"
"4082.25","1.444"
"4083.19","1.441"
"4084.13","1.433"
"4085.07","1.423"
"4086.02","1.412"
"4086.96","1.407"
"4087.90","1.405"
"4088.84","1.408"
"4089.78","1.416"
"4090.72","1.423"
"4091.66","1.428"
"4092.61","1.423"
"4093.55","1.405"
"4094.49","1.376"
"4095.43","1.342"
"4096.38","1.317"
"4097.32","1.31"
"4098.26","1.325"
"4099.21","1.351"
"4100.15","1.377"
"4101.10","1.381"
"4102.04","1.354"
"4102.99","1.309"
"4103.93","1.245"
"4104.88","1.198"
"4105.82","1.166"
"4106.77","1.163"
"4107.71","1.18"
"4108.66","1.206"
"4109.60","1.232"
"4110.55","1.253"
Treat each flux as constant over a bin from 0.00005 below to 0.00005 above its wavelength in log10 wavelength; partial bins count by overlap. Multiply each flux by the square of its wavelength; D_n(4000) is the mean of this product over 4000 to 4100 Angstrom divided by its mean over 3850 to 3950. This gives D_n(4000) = 1.16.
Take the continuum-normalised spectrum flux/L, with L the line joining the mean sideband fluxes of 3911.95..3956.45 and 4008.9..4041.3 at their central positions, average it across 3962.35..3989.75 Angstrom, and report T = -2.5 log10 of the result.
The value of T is 0.191 mag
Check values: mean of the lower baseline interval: 1.37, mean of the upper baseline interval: 1.55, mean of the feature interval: 1.22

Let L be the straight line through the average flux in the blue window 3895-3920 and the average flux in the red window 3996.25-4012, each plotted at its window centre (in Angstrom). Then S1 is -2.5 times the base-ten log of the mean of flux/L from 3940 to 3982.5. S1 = 0.20 mag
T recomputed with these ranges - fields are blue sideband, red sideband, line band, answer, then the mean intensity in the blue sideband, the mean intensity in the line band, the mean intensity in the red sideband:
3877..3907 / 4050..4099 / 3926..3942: 0.07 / 1.31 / 1.26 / 1.47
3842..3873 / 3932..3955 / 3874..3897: 0.12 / 1.44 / 1.25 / 1.3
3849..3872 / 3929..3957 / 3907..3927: -0.10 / 1.5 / 1.5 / 1.3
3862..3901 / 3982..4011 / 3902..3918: -0.09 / 1.35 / 1.51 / 1.52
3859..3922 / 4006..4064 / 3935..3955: 0.11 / 1.41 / 1.32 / 1.53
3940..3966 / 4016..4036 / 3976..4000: -0.01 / 1.32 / 1.46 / 1.58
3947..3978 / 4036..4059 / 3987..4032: -0.16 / 1.21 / 1.57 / 1.48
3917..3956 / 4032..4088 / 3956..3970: 0.17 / 1.36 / 1.18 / 1.49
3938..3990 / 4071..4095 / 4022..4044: -0.11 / 1.28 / 1.52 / 1.43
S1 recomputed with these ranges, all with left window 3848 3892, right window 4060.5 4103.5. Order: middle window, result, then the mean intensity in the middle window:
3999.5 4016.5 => -0.09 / 1.55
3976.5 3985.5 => 0.05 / 1.35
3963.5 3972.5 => 0.34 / 1.04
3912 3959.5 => 0.03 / 1.37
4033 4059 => -0.03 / 1.48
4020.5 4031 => -0.12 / 1.6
